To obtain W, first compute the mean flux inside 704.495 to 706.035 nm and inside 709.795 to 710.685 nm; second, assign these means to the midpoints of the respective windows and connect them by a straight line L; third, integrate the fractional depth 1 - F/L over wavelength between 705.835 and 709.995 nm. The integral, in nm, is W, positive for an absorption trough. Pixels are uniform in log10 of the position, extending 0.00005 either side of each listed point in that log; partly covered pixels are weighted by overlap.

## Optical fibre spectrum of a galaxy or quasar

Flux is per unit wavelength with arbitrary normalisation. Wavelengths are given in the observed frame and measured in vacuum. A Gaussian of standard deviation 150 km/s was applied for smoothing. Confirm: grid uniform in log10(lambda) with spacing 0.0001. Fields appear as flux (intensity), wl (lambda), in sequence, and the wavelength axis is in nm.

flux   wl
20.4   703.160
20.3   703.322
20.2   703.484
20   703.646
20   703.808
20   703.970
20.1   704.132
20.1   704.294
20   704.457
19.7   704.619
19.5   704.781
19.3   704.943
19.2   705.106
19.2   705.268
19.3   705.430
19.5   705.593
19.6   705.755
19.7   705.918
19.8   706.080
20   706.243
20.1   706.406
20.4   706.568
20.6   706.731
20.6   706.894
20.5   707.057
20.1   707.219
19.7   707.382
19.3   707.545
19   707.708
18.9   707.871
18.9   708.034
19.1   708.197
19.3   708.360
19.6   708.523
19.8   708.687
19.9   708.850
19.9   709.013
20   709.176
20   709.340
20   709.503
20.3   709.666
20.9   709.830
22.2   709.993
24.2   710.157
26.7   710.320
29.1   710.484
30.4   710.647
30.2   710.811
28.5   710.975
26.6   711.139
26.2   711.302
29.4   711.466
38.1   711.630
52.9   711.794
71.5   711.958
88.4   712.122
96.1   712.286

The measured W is 0.51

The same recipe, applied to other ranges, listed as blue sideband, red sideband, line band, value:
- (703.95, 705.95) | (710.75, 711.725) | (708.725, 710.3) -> 0.36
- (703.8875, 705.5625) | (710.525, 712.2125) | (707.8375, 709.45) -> 0.65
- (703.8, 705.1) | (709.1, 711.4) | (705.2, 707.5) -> 0.16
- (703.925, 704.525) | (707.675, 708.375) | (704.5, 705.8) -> 0.02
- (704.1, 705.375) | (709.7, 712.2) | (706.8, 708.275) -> 0.40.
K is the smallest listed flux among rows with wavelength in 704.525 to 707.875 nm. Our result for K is 18.9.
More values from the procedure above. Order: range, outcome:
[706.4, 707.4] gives 19.7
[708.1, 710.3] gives 19.1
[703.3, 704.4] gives 20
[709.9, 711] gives 22.2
